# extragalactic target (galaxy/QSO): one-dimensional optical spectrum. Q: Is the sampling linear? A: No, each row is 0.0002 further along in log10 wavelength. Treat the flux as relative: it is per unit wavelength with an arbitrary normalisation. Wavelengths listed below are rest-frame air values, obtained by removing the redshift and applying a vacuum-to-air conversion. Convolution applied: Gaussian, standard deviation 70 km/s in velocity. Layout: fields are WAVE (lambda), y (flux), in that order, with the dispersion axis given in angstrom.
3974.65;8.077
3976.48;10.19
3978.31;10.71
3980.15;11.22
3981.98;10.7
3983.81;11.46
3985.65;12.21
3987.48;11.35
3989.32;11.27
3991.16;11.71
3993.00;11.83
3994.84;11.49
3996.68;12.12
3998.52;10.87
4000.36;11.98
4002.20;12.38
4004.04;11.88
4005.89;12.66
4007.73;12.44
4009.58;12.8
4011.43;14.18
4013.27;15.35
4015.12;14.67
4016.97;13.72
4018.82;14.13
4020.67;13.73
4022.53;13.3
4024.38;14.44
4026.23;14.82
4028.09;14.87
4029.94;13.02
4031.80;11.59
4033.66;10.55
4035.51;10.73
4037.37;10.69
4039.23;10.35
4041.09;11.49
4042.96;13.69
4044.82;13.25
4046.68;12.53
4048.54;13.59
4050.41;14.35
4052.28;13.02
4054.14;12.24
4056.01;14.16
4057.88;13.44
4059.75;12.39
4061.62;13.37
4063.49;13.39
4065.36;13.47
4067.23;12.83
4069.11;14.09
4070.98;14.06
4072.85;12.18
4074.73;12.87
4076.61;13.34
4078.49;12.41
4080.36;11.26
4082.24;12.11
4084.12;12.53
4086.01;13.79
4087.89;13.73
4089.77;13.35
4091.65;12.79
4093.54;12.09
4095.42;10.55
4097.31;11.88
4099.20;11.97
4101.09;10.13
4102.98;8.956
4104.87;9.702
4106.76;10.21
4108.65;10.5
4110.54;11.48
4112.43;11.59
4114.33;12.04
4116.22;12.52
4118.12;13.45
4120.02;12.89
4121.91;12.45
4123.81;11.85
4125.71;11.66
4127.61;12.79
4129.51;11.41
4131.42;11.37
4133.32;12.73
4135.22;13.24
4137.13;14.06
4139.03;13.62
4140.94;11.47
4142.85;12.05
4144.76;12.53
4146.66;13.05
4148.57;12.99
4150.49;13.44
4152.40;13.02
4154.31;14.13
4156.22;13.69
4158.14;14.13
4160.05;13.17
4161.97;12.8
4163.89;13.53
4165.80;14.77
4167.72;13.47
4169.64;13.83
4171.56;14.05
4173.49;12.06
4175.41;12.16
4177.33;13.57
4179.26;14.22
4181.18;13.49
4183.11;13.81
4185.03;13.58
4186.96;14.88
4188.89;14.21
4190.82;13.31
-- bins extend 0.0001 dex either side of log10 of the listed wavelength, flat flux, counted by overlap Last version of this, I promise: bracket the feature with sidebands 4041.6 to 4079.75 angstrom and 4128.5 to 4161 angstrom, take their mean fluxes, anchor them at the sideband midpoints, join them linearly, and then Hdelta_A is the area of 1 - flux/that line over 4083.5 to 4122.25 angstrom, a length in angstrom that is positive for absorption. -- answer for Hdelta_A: 3.7 angstrom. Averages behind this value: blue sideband 13.2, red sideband 12.9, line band 11.8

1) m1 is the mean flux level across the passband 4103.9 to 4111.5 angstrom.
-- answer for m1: 10.5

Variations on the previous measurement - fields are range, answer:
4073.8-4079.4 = 12.9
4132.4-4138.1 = 13.4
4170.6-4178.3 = 12.9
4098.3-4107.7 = 10.2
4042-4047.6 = 13.1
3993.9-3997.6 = 11.8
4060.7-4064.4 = 13.4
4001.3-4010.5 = 12.4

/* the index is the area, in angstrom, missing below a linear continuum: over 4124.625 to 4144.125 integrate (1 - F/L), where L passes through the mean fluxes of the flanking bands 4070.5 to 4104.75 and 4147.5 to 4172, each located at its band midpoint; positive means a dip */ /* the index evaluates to 1.0 angstrom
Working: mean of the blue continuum 12.1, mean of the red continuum 13.6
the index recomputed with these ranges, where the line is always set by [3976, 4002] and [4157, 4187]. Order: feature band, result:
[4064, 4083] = -0.7 angstrom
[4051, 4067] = -1.3 angstrom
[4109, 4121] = 0.6 angstrom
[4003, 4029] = -4.5 angstrom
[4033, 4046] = 0.5 angstrom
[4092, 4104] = 1.6 angstrom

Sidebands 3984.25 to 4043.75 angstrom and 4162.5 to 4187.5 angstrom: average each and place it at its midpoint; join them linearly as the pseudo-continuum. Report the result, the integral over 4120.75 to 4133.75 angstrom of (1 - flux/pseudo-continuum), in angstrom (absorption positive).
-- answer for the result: 1.2 angstrom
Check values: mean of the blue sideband 12.6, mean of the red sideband 13.6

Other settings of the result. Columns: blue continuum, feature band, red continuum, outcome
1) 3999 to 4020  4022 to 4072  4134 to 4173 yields 1.2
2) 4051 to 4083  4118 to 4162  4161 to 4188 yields 1.9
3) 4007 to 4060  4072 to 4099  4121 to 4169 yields 1.1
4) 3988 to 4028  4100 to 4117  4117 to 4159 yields 2.7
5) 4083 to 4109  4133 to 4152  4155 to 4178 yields -0.2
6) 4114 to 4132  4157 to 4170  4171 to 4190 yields -0.5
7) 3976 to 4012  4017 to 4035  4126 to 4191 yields -1.9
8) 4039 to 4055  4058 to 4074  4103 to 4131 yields -0.9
